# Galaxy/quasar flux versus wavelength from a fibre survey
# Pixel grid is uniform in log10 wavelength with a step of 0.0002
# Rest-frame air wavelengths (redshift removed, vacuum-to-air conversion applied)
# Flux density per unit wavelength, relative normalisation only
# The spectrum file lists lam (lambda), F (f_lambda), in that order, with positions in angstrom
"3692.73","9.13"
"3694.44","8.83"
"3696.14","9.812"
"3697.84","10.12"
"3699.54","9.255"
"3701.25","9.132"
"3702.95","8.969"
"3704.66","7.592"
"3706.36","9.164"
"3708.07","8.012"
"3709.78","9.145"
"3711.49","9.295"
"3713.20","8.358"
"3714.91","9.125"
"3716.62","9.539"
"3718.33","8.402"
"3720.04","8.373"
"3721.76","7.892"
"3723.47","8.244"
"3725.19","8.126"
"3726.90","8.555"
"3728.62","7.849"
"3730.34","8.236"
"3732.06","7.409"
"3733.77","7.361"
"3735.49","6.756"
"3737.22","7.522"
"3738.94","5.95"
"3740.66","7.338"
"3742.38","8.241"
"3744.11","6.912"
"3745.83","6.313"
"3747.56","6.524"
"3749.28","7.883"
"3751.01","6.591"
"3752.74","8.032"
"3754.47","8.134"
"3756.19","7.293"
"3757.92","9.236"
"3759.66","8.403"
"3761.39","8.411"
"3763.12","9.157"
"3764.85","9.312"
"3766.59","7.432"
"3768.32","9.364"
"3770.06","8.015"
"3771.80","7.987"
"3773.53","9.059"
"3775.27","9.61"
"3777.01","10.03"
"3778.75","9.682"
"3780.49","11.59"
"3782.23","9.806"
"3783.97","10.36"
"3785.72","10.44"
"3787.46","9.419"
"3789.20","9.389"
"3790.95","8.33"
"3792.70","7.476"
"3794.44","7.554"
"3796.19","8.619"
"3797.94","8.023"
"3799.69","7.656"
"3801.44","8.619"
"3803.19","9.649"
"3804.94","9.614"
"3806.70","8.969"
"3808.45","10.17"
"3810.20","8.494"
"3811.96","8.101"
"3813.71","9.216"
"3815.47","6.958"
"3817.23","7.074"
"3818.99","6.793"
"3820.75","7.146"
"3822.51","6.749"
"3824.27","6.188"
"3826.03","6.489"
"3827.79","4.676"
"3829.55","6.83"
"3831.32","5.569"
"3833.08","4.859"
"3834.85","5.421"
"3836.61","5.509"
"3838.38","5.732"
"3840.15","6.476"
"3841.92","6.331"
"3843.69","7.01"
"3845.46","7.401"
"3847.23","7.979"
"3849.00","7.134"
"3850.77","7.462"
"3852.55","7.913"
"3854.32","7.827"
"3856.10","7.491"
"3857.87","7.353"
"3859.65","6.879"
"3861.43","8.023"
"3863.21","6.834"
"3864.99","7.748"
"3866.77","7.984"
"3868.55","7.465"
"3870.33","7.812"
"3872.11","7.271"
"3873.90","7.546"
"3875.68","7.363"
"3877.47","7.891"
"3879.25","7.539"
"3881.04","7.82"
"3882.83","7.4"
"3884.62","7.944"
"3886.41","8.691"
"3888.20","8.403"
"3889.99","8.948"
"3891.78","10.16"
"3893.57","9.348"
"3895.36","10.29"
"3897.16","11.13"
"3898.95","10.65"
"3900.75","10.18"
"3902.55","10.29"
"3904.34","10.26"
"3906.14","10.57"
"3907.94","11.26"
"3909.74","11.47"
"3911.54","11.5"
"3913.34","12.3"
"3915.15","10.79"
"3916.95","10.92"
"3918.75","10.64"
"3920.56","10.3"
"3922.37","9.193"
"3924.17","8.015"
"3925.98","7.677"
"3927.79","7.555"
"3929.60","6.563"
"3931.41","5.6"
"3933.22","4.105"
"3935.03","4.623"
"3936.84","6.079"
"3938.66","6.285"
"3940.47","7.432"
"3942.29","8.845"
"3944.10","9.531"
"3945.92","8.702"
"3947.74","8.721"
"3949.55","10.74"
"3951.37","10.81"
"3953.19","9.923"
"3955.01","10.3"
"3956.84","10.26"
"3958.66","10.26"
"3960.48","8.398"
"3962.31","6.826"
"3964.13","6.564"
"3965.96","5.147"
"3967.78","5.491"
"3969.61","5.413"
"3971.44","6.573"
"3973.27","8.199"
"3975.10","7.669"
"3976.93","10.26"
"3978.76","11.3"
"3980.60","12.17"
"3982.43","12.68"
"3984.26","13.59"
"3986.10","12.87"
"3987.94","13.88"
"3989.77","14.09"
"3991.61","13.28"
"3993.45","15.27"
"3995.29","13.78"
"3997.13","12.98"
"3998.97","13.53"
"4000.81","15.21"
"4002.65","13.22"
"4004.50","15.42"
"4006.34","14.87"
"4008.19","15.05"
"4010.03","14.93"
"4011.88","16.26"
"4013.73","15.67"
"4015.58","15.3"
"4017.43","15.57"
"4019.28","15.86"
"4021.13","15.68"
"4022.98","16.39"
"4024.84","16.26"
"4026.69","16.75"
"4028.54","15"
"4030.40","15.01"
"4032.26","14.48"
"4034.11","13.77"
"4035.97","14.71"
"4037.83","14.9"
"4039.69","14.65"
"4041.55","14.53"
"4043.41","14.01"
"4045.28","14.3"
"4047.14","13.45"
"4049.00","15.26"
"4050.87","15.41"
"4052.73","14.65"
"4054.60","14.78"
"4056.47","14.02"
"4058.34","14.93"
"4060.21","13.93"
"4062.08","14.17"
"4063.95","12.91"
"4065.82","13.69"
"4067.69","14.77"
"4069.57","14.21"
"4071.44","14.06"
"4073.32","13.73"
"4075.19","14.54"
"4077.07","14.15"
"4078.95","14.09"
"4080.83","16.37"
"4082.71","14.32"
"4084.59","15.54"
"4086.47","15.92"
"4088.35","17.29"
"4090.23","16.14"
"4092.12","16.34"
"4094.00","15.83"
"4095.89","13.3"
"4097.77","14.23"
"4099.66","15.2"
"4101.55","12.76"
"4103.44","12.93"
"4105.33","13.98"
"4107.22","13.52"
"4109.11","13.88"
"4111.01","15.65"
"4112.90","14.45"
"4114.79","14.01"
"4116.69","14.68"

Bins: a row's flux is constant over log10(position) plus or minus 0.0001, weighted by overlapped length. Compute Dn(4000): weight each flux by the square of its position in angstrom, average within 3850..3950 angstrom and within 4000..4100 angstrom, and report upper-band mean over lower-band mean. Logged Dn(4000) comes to 1.9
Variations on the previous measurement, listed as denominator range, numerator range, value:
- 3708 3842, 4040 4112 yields 2.12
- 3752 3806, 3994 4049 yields 1.90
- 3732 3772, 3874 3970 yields 1.23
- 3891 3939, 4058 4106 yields 1.73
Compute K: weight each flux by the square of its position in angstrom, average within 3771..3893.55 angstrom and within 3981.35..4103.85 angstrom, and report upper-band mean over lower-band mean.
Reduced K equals 2.07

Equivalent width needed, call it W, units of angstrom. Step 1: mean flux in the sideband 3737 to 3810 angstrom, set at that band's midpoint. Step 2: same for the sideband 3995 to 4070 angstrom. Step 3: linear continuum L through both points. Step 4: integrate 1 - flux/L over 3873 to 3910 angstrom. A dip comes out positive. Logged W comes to 6.9 angstrom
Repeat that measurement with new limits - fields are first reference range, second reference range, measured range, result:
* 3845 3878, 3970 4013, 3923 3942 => 7.1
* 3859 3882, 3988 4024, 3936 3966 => 8.2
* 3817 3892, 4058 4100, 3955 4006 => 2.6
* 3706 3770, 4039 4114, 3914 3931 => 3.8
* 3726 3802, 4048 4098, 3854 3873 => 5.3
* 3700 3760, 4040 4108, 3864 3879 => 4.3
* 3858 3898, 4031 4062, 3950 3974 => 6.8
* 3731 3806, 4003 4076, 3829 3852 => 8.3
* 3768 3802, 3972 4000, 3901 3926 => 1.5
